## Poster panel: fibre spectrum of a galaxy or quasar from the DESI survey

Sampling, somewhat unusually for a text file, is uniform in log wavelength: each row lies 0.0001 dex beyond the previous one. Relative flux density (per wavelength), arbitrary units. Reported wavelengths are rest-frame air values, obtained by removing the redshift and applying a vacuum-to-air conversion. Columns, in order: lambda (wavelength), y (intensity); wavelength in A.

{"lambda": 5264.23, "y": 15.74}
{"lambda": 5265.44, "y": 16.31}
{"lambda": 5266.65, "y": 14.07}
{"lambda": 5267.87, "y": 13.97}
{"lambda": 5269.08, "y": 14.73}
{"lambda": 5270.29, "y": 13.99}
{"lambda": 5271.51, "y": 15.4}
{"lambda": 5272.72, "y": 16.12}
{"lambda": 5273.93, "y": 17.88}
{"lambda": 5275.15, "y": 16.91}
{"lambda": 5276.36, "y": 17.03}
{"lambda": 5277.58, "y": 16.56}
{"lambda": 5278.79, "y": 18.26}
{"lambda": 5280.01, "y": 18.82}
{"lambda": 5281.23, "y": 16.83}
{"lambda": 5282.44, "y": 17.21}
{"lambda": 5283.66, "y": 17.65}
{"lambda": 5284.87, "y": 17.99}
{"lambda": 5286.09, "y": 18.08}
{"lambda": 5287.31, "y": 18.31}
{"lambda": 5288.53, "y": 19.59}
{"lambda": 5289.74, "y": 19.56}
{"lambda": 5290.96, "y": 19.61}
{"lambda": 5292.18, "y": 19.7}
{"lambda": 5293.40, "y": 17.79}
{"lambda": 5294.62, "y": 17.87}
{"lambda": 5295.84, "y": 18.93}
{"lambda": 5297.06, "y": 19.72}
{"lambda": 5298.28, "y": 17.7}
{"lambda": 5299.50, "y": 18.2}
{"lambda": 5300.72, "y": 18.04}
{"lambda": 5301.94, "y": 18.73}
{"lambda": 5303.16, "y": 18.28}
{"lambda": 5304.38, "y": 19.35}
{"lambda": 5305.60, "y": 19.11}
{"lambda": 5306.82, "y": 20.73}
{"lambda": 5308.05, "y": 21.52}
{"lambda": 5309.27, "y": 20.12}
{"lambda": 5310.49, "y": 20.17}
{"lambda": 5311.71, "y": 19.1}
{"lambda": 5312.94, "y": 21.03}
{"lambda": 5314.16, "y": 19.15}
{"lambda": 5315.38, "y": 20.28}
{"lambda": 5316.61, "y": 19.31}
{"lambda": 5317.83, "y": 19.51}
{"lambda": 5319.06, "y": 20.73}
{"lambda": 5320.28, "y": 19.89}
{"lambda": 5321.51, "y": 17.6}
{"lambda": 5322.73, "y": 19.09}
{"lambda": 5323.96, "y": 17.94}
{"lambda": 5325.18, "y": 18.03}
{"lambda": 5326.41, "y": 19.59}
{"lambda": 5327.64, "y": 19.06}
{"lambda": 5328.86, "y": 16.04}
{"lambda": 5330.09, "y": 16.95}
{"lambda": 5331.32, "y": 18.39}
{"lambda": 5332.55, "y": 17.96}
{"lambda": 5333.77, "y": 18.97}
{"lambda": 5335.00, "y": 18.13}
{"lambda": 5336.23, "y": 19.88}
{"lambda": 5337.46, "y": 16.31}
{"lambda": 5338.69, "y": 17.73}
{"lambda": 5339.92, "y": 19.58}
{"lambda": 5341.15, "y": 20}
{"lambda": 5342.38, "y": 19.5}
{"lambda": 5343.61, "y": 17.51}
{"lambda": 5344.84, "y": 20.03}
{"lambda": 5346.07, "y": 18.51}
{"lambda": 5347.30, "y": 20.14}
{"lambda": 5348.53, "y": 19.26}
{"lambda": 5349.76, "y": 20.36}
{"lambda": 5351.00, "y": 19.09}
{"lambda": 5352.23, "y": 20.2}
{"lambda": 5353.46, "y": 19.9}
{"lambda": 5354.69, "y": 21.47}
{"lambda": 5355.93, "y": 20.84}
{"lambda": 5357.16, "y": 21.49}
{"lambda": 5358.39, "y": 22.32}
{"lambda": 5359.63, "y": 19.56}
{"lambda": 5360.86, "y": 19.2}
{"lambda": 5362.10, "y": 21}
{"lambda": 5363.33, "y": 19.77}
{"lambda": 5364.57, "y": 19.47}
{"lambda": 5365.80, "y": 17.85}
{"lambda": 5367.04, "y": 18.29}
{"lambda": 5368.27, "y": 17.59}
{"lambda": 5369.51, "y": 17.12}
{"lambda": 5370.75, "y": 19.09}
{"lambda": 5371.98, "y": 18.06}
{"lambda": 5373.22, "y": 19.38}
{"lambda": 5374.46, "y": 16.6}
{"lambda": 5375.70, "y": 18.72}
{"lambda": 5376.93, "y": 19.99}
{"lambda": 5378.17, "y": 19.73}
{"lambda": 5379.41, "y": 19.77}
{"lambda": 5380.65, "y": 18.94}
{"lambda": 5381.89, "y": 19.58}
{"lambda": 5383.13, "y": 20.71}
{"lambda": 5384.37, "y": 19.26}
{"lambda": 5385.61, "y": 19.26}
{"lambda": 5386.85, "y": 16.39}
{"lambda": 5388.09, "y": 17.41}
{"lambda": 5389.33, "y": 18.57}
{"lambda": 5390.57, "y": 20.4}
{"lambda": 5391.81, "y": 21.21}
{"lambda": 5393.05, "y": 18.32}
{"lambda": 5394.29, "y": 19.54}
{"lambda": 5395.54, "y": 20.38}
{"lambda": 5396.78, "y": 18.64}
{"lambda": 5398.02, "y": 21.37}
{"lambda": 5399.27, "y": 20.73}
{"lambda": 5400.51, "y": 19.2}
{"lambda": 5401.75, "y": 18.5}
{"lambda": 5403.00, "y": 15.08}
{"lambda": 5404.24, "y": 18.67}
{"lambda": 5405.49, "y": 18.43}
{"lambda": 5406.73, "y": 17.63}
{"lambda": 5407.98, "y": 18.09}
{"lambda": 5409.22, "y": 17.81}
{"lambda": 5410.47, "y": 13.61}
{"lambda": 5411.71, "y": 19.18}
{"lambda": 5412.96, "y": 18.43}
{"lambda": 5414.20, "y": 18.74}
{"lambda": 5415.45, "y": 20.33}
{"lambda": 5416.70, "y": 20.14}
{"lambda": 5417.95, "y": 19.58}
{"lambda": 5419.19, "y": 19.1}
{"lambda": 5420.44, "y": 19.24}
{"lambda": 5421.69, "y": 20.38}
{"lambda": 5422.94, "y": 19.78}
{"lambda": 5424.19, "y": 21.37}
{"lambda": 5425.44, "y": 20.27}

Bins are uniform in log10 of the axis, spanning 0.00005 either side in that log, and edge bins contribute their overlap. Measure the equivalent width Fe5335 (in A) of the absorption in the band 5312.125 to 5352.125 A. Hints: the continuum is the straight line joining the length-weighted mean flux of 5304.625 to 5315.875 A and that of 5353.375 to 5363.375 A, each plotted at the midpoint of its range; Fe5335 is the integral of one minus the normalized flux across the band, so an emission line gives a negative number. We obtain 2.8 A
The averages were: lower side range 20.1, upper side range 20.7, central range 18.9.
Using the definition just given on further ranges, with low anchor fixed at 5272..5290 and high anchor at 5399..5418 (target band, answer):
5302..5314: -1.3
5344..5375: -2.3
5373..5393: -1.0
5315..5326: -0.7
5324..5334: -0.1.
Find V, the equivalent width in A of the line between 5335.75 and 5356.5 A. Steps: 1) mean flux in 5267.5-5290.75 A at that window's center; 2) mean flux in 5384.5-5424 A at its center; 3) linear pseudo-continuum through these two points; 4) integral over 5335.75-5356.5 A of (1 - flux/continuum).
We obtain -1.5 A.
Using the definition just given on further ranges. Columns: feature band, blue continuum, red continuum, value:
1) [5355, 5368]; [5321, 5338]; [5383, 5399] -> -0.8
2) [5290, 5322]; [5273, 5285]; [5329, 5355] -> -2.2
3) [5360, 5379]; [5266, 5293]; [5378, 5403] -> 0.1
